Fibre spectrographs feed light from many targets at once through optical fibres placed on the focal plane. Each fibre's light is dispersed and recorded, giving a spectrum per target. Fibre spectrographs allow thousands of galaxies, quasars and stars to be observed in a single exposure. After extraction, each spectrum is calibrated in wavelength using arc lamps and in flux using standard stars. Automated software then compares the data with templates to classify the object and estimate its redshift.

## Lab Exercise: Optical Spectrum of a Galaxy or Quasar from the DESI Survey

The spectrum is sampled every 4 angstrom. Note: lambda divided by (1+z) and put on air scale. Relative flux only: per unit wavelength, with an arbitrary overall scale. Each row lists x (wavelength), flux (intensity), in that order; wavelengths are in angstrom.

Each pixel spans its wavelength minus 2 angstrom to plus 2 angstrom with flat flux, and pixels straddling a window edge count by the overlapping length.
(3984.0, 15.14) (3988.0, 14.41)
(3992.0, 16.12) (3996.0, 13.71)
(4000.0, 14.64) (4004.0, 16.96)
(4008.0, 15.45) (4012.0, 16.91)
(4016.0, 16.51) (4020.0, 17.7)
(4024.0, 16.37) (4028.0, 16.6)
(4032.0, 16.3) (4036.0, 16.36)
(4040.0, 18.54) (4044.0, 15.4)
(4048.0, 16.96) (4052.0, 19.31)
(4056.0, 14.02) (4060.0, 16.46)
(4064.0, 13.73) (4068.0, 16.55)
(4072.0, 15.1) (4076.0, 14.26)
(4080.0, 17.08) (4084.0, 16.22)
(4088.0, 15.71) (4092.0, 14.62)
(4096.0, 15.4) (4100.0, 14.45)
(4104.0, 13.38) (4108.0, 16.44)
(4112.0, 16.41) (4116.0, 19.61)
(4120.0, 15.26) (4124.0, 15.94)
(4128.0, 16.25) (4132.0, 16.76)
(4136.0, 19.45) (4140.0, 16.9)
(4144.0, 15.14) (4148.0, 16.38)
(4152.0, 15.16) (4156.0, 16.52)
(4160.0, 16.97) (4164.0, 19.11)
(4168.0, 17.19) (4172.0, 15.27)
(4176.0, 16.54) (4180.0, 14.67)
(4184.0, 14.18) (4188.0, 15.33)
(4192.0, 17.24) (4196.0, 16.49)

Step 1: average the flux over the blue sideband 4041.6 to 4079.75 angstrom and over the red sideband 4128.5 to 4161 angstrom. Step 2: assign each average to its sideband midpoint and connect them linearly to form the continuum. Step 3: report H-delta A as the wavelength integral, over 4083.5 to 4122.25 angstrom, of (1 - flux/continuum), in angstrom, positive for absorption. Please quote 1.2 angstrom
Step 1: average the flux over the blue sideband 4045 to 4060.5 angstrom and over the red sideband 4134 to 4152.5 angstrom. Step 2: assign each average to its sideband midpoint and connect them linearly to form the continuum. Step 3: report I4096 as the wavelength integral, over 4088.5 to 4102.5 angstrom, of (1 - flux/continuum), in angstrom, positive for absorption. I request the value 1.52 angstrom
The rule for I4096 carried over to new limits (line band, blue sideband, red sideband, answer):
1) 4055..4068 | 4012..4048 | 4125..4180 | 1.3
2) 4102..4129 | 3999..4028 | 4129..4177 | 0.8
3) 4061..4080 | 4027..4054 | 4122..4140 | 2.1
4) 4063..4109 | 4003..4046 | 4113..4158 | 3.9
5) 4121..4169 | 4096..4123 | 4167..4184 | -3.1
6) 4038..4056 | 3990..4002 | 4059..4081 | -2.3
